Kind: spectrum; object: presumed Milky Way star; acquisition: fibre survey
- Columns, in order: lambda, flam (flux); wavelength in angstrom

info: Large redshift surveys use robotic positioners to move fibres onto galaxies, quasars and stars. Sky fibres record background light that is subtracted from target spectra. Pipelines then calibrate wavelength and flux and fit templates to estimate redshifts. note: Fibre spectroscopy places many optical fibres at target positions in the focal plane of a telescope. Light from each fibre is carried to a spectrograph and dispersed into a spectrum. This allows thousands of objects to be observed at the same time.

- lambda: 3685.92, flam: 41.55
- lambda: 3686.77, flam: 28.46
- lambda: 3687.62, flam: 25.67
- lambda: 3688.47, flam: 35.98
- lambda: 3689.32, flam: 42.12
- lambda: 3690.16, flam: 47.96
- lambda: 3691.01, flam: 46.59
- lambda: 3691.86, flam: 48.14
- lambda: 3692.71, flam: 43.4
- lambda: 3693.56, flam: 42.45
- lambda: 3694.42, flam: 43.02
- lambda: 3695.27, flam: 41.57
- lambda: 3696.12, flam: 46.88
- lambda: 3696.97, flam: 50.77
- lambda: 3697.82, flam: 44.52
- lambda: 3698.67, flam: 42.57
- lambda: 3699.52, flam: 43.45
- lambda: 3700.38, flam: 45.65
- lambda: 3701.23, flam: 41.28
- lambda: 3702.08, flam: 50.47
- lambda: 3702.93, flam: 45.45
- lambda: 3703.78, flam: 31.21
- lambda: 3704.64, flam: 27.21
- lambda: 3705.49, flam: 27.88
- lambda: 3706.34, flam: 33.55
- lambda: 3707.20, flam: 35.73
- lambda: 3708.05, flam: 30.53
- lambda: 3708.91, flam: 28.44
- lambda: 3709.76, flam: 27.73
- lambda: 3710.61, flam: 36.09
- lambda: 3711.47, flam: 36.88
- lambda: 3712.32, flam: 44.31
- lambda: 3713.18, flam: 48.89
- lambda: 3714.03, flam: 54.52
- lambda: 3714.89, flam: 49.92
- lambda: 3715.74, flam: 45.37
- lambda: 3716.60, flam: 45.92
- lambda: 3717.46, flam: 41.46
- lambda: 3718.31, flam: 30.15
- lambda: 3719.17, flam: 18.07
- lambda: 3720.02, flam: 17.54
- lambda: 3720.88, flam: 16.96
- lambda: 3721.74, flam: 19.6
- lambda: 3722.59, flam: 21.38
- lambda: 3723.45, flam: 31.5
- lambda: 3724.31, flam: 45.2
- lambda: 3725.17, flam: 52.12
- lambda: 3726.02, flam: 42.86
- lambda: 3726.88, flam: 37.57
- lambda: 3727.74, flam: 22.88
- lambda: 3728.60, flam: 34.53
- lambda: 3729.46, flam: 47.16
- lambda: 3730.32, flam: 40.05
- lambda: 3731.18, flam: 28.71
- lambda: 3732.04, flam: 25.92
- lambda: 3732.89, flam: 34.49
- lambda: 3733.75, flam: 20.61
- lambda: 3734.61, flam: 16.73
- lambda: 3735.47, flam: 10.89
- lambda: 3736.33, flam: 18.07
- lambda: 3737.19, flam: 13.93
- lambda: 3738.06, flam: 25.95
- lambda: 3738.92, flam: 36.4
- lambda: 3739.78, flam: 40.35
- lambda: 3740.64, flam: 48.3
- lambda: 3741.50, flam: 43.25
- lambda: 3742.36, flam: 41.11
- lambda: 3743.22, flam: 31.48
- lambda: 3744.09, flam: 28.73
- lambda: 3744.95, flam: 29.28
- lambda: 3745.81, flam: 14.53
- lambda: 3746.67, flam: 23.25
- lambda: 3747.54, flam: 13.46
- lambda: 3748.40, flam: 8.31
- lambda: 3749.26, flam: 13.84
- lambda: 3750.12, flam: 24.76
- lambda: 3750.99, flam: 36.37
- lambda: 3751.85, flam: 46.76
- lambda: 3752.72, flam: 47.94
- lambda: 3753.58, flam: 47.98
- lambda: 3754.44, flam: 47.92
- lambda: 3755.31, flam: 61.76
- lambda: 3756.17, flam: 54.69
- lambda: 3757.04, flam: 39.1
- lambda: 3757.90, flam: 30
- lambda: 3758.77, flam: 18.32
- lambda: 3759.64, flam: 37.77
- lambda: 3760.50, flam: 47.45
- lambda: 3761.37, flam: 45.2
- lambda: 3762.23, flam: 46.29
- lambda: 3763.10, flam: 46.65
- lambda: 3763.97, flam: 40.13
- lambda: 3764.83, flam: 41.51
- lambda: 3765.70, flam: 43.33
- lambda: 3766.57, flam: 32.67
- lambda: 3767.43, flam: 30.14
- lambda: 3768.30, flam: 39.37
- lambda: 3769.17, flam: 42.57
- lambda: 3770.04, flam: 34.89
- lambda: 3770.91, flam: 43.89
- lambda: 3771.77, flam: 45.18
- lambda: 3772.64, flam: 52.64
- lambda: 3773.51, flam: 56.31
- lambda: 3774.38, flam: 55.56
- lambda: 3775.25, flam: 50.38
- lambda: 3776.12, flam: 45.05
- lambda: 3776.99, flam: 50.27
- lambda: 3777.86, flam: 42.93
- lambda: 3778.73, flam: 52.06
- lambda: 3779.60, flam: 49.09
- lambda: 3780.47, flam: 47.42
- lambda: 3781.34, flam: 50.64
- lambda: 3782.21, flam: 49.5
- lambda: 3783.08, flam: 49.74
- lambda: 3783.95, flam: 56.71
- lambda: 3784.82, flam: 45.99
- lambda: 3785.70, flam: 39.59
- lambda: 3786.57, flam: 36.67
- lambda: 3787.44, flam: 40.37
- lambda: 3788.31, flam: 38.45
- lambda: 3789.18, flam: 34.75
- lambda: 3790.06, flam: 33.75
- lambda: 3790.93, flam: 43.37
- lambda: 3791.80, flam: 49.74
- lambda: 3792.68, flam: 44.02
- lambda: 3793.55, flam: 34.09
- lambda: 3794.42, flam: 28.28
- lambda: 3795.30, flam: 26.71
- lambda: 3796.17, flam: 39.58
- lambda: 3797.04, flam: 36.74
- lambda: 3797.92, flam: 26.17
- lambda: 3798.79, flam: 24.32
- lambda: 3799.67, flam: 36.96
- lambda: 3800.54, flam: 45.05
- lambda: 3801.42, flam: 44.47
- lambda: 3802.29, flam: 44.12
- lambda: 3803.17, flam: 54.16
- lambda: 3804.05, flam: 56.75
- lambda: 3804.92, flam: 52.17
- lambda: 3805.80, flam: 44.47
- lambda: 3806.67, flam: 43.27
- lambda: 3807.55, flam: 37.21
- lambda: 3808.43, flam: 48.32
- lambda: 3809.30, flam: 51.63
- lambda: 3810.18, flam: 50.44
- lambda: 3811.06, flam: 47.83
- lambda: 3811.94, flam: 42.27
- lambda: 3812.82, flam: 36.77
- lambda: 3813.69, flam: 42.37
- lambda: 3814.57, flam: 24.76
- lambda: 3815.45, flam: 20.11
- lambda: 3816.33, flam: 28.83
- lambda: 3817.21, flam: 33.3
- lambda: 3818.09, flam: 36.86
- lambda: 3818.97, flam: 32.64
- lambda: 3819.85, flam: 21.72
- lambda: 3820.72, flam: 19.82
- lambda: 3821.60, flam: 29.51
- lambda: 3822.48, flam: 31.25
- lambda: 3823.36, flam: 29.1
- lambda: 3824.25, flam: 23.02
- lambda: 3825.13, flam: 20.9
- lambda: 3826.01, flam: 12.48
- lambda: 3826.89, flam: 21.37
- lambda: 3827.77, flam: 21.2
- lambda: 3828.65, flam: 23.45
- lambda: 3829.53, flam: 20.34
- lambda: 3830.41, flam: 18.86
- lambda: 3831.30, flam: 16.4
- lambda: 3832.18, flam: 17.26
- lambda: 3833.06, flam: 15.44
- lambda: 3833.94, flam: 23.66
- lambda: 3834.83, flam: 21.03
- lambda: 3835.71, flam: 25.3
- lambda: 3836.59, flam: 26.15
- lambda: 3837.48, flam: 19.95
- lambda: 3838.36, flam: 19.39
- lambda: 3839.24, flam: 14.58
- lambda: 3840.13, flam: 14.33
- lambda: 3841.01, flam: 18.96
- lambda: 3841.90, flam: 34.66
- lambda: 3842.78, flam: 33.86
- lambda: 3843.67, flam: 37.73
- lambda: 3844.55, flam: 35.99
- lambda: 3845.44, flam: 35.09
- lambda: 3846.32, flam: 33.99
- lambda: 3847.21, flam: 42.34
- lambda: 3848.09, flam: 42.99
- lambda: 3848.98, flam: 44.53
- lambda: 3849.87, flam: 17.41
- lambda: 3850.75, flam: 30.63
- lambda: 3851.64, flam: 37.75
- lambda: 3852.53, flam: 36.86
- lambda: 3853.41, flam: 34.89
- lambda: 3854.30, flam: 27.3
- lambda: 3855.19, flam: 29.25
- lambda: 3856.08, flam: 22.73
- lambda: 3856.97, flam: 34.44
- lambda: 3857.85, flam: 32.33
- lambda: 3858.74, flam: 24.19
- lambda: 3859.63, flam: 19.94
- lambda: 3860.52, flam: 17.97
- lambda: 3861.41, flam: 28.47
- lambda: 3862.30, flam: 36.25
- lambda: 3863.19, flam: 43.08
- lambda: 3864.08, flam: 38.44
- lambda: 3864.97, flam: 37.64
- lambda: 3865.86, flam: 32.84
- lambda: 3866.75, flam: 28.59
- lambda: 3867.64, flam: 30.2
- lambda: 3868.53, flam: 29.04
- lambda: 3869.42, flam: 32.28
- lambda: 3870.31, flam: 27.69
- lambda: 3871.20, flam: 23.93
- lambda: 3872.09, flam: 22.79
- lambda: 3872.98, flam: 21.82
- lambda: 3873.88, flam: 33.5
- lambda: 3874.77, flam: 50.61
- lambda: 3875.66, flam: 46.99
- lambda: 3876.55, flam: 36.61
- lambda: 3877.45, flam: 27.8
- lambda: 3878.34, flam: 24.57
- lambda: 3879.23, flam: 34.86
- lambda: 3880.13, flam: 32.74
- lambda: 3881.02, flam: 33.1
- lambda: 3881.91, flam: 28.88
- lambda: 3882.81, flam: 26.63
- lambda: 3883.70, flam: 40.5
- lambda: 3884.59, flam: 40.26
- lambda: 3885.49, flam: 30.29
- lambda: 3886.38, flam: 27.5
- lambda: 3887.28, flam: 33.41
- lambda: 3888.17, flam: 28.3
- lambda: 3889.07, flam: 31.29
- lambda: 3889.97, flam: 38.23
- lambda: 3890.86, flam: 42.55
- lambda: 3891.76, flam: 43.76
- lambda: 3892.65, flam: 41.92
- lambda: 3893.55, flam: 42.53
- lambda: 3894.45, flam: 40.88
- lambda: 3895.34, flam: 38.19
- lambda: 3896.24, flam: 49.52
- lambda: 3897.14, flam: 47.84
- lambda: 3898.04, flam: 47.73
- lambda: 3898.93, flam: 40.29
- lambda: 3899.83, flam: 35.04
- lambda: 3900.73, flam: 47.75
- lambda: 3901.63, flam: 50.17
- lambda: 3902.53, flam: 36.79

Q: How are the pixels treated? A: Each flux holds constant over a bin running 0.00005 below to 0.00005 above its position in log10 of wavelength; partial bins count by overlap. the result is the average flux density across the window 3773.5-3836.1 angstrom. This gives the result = 36.6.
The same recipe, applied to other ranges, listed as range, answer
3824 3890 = 29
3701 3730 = 35.9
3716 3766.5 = 33.4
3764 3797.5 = 43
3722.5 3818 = 38.5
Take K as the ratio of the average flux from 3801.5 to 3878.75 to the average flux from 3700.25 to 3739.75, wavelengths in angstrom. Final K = 0.94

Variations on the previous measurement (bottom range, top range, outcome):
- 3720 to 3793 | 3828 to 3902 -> 0.85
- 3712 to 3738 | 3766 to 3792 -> 1.38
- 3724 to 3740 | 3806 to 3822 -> 1.16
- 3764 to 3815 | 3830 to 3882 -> 0.69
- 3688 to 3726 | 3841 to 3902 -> 0.89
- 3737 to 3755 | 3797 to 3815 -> 1.33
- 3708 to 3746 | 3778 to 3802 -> 1.24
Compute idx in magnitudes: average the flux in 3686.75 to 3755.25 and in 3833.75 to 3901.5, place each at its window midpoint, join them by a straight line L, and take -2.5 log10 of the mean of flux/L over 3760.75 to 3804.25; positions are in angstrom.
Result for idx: -0.24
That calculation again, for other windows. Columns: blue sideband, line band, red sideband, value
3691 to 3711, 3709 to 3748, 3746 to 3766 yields 0.19 mag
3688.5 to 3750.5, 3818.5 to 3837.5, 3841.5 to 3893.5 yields 0.44 mag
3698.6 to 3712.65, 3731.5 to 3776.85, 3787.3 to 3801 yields 0.01 mag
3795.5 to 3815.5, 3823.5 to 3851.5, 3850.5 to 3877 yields 0.37 mag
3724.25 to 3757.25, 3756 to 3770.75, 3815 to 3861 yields -0.23 mag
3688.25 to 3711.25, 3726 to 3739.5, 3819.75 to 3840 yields 0.25 mag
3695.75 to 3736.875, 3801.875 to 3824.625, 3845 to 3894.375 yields -0.12 mag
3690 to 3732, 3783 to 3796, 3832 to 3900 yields -0.14 mag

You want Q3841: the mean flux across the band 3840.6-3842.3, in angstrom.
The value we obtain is 26.7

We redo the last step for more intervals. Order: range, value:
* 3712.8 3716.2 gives 49.7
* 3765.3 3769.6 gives 37.6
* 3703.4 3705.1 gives 29.1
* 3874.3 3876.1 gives 48.7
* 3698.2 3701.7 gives 43.3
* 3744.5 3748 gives 20.1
